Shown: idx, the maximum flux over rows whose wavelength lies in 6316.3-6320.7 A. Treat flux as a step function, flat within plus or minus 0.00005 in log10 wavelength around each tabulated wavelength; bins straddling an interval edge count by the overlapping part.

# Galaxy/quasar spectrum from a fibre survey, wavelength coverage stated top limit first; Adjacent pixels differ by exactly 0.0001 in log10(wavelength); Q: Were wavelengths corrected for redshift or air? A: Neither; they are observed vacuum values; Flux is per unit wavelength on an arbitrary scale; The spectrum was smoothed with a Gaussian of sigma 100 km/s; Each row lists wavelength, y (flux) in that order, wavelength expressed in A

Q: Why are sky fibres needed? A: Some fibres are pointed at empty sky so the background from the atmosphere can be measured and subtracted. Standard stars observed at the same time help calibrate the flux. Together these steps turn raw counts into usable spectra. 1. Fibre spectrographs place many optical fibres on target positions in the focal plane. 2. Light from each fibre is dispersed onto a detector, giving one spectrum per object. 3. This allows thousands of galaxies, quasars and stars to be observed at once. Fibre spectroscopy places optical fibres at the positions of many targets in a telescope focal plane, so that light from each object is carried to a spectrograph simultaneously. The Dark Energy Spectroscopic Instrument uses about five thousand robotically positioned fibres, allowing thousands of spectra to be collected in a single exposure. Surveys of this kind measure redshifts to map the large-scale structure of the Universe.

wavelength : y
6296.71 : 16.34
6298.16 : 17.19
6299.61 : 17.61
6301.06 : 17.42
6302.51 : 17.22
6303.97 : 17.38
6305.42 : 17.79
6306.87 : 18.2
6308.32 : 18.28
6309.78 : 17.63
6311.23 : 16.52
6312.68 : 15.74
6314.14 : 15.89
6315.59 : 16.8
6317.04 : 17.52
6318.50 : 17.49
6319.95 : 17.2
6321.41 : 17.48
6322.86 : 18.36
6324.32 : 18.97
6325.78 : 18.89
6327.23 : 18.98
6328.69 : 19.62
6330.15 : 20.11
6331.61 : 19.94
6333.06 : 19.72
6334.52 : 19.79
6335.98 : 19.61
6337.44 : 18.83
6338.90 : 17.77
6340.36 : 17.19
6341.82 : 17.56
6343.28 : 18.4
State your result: 17.52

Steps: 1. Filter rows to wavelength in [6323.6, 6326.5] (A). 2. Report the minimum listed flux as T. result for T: 18.89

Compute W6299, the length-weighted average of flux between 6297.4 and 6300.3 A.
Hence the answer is 17.4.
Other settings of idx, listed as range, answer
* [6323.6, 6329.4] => 19.62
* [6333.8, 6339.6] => 19.79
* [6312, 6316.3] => 16.8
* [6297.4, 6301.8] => 17.61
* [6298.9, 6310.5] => 18.28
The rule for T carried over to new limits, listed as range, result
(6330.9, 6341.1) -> 17.19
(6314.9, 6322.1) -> 16.8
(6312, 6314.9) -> 15.74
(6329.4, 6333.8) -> 19.72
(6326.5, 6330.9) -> 18.98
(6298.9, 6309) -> 17.22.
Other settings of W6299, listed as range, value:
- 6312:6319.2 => 16.7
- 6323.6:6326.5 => 18.9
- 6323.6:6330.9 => 19.3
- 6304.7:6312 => 17.7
